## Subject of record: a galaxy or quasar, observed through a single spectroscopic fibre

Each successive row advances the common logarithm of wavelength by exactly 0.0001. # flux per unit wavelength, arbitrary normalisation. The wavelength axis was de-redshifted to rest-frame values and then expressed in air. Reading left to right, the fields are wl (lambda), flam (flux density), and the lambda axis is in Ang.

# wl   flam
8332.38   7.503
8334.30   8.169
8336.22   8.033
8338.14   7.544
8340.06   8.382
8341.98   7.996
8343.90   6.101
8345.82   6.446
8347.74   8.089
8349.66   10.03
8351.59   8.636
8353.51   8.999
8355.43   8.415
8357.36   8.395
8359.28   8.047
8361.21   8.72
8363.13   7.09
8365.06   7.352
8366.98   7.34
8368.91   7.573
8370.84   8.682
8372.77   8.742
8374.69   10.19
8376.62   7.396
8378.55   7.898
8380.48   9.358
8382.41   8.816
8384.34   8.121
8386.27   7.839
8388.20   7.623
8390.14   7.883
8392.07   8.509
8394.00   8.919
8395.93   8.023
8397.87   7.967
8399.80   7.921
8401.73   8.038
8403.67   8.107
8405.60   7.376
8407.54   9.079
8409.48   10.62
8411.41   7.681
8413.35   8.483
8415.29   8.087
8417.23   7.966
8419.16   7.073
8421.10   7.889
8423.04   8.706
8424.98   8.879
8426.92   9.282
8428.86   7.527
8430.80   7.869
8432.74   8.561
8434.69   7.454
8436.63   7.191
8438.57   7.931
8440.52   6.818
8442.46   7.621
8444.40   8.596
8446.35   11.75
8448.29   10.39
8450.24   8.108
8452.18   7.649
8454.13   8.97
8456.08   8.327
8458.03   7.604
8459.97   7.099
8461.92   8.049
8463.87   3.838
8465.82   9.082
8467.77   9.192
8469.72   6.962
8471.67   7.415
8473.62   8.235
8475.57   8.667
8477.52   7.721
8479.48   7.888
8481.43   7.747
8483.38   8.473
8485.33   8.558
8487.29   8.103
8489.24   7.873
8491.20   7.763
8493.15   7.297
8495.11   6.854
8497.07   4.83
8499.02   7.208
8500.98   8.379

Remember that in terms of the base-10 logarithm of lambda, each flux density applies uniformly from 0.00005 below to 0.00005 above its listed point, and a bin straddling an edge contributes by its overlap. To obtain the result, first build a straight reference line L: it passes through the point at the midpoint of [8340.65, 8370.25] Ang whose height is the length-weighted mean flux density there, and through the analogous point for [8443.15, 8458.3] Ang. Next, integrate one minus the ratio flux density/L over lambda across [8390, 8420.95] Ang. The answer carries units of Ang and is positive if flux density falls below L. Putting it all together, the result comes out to 0.9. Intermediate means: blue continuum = 7.96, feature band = 8.24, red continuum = 8.96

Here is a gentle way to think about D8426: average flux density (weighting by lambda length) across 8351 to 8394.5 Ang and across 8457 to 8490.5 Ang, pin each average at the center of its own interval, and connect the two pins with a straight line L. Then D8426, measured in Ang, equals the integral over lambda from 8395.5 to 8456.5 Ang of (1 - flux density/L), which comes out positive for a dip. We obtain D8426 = -2.23 Ang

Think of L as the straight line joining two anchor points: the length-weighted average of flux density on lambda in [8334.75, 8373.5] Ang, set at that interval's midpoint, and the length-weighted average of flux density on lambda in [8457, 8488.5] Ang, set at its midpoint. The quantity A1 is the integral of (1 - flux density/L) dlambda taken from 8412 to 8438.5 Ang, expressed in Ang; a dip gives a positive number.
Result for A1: -0.6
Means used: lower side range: 8.03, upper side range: 7.79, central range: 8.06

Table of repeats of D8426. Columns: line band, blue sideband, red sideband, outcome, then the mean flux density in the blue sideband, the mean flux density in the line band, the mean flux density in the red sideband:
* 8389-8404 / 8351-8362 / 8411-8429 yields 0.3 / 8.53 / 8.17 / 8.2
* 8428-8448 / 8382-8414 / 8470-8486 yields -0.1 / 8.28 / 8.21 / 8.03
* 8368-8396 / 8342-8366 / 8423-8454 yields -0.8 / 8.03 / 8.38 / 8.4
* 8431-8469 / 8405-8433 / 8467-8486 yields 0.4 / 8.35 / 8.1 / 8.07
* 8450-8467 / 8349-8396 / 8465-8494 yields 1.0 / 8.34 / 7.63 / 8.06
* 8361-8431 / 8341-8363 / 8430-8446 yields -1.9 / 8.13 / 8.23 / 7.91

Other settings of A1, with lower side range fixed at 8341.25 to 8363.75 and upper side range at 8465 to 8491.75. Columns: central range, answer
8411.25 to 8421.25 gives 0.29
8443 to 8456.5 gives -1.63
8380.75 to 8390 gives -0.08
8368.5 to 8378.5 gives -0.51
